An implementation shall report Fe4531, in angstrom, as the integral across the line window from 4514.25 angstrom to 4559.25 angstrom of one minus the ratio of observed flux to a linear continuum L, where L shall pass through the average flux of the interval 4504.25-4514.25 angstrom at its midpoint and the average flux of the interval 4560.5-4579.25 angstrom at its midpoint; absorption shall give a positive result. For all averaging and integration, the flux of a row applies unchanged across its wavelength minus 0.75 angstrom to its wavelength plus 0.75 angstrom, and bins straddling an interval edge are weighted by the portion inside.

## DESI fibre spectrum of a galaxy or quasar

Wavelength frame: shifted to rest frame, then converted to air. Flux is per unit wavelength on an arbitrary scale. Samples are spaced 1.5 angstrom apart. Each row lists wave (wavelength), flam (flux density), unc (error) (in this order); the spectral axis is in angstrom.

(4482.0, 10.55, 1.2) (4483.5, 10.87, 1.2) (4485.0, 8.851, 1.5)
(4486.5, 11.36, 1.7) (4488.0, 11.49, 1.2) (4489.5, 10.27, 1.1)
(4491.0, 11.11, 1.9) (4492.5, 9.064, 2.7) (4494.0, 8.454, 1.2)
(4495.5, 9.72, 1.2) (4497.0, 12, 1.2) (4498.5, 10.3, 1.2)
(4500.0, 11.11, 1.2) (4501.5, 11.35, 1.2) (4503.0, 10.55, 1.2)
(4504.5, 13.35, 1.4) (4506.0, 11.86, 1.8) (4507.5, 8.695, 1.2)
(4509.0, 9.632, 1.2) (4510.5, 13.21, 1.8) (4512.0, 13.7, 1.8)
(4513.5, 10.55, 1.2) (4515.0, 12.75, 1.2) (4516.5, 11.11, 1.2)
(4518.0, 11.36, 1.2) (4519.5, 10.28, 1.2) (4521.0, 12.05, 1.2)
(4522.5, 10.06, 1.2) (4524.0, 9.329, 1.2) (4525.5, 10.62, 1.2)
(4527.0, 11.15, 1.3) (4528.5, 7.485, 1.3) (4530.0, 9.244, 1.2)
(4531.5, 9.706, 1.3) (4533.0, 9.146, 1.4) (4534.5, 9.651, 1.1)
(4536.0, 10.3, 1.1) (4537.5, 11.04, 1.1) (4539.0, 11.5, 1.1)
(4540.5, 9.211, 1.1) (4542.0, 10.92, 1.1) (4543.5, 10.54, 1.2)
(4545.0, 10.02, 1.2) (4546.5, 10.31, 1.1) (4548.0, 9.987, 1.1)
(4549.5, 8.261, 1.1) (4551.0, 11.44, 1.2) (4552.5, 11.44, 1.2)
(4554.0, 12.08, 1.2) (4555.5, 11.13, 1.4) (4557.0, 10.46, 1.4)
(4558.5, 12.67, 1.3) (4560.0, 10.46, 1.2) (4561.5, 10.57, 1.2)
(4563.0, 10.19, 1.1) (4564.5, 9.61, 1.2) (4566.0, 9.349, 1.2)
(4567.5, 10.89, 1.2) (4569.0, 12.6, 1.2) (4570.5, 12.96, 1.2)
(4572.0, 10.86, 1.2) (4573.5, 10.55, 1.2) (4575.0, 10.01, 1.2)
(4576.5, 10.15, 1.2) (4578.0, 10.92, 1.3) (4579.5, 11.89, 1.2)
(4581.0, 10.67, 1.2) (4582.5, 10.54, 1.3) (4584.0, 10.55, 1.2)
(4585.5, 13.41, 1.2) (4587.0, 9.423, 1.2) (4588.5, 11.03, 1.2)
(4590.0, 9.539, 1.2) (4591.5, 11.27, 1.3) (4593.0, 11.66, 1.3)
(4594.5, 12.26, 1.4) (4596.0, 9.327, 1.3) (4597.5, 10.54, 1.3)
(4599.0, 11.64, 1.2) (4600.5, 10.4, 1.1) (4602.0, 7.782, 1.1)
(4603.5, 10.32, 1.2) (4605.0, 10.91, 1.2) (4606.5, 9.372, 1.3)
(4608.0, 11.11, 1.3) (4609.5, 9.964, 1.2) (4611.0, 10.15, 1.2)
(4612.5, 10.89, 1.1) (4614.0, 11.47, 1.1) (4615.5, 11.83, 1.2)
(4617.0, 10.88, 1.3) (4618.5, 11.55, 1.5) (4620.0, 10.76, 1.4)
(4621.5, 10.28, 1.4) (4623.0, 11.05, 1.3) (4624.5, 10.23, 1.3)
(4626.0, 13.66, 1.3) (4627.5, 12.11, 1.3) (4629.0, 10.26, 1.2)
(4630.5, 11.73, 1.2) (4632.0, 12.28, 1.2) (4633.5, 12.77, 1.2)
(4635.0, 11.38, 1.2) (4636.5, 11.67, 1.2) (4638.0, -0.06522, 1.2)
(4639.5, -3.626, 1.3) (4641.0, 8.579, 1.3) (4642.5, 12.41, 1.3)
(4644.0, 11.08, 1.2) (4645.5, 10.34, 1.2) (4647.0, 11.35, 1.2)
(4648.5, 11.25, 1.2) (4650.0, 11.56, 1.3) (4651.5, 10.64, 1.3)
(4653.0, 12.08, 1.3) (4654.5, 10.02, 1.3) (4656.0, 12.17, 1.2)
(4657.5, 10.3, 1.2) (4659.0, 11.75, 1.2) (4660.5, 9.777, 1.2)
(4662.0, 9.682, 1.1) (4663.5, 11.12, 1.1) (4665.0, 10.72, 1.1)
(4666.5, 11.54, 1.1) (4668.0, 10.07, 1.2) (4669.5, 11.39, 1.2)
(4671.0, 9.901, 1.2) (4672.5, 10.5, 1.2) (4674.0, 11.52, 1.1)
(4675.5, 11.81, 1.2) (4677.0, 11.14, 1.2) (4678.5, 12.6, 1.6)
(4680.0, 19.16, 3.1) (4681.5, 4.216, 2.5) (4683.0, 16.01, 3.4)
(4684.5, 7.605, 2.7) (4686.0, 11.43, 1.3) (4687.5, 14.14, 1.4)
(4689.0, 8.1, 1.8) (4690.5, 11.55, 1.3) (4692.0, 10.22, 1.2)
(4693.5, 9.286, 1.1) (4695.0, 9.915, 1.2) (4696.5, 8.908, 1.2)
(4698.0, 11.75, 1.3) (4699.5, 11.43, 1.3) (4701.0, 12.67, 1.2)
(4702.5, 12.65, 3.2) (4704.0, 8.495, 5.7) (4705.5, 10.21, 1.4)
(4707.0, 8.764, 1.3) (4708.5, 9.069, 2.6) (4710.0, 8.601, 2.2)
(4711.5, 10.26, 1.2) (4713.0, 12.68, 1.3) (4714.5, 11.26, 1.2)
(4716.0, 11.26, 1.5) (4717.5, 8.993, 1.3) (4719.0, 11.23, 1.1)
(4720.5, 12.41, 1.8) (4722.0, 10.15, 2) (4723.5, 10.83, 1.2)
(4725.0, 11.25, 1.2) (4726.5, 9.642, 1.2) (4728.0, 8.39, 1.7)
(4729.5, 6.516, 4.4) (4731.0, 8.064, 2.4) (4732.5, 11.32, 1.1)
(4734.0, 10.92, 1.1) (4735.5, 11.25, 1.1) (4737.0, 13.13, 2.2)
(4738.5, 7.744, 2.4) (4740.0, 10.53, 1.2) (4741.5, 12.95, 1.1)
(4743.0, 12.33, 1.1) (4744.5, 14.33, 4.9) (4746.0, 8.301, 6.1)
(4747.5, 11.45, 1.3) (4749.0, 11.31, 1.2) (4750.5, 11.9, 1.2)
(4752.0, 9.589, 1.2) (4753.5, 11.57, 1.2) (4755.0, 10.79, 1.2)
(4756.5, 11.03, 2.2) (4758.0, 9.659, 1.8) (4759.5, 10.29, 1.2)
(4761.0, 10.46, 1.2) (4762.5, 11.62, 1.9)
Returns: 2.6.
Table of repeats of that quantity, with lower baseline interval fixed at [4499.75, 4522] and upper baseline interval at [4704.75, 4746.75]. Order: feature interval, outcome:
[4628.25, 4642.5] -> 3.0 angstrom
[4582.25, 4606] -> 0.9 angstrom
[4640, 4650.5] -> 0.2 angstrom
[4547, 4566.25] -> 1.0 angstrom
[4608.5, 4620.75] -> 0.0 angstrom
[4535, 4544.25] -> 0.6 angstrom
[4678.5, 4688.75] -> -1.3 angstrom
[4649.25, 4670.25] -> -0.3 angstrom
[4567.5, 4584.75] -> 0.1 angstrom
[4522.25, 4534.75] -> 1.9 angstrom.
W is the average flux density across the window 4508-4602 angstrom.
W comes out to 10.7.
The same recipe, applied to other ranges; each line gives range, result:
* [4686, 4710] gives 10.4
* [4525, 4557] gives 10.2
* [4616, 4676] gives 10.5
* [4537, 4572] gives 10.8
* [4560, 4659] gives 10.6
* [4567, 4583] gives 11.1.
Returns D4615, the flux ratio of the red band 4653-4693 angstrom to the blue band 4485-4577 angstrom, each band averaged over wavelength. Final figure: 1.04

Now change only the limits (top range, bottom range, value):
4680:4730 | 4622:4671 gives 1.01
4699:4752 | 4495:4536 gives 0.99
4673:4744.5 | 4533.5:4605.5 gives 1.01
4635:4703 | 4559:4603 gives 0.98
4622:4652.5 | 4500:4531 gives 0.92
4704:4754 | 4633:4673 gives 1.05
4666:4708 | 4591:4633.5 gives 1.00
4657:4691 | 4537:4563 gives 1.04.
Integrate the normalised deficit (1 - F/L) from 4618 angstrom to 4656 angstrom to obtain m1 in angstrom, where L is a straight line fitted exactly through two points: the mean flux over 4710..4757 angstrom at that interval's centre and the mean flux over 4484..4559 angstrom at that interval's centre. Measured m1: 1.55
